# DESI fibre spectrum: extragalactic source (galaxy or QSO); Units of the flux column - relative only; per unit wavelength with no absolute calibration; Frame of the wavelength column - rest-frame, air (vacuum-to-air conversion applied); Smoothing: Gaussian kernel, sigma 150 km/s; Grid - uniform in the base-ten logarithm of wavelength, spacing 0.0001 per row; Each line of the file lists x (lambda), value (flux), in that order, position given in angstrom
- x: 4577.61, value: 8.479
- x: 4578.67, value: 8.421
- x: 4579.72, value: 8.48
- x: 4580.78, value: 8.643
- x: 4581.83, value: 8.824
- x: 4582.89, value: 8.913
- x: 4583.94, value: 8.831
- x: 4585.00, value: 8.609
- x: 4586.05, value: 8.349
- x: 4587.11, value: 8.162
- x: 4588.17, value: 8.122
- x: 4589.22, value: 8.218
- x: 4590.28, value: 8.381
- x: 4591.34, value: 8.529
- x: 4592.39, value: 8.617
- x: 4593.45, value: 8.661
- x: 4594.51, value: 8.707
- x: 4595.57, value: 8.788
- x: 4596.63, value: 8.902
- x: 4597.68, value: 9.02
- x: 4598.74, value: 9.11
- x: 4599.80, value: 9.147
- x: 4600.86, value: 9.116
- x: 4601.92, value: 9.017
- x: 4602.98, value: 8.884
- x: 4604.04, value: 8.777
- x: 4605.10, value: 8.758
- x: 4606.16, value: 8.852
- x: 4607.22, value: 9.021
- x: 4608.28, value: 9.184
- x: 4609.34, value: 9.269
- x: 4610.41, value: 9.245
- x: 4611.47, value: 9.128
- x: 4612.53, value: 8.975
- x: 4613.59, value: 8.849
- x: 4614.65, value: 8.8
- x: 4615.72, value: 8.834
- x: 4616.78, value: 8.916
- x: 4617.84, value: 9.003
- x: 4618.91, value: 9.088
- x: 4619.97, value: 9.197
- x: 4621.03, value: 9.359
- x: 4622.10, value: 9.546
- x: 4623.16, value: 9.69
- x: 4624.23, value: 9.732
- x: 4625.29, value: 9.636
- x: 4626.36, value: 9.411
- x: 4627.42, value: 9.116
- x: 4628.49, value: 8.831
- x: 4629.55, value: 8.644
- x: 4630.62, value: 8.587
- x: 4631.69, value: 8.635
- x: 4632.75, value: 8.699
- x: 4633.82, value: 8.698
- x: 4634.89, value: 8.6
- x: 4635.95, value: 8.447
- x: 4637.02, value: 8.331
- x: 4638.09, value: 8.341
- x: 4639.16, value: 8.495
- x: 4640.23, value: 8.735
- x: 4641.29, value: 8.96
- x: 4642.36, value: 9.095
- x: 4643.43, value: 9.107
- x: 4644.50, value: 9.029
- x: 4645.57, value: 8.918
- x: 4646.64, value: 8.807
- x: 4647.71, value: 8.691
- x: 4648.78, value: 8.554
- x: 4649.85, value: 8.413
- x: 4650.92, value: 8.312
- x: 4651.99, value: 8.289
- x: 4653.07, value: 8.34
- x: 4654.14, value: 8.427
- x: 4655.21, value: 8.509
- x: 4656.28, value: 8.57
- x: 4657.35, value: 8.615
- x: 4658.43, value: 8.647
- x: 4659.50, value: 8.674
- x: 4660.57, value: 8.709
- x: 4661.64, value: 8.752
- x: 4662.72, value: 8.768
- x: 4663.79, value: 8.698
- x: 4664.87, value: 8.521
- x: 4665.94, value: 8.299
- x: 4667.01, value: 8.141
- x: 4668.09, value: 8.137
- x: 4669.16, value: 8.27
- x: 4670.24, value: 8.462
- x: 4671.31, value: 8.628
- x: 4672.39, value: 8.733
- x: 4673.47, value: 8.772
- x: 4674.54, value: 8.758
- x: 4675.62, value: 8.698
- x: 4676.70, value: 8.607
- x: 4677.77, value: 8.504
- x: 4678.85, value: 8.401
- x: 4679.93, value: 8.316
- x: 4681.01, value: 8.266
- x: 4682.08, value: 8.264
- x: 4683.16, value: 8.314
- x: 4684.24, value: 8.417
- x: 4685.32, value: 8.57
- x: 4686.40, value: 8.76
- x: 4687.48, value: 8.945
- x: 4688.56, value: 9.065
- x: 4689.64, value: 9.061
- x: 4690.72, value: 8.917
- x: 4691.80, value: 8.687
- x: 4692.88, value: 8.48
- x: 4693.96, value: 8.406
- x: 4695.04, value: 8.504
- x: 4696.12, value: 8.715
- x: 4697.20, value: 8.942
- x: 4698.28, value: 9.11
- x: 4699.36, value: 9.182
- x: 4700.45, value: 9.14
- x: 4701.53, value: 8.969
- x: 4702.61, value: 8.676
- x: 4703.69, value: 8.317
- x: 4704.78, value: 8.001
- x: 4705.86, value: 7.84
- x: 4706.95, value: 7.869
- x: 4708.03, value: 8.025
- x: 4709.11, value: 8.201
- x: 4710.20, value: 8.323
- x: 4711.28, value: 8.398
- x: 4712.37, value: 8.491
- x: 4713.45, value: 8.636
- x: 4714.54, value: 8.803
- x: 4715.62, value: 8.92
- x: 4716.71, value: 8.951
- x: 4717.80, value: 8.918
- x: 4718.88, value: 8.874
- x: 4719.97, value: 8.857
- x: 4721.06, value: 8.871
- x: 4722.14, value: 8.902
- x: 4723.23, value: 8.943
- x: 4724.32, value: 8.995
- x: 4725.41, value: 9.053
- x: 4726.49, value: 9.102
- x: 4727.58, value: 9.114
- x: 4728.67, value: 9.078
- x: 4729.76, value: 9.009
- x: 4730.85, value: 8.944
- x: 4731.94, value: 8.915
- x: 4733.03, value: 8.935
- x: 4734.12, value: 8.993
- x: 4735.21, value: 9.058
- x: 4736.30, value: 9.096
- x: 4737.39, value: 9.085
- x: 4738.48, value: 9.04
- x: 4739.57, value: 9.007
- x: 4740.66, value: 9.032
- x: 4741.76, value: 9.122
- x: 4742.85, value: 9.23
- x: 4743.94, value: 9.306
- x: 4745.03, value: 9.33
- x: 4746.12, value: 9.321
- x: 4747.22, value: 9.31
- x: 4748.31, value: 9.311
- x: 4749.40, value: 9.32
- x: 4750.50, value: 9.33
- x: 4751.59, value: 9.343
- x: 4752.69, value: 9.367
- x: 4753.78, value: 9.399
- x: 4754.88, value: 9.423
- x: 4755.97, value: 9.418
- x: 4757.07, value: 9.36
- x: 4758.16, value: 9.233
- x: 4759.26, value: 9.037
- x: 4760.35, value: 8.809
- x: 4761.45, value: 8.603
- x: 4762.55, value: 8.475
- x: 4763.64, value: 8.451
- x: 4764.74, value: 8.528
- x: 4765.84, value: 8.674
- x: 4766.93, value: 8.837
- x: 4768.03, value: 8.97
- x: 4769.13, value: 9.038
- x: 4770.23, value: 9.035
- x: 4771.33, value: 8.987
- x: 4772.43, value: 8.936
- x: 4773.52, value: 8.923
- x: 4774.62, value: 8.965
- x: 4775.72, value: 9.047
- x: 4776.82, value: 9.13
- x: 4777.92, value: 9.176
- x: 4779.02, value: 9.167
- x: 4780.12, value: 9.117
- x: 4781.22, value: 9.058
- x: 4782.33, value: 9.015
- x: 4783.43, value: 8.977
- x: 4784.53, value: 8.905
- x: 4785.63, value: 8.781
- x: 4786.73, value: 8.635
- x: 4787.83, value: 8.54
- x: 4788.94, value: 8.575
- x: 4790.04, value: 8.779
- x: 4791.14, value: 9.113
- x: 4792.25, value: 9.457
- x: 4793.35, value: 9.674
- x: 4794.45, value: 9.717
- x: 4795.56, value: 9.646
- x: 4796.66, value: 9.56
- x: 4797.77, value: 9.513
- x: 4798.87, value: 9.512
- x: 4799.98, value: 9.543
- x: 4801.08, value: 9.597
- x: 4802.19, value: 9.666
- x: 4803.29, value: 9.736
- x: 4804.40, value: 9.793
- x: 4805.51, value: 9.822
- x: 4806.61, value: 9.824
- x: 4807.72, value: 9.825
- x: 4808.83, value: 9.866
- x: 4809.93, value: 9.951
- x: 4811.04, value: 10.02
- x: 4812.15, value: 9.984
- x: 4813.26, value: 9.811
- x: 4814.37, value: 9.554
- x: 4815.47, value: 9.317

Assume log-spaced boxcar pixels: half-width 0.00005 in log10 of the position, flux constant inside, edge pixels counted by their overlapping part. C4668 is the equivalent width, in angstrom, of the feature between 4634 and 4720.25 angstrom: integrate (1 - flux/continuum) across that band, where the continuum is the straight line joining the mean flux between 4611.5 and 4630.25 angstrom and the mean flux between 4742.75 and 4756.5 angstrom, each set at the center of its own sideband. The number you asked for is 5.9 angstrom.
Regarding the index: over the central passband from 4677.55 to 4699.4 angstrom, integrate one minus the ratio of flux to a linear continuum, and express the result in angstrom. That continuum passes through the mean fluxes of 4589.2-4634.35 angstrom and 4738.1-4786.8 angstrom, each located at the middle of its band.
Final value 0.9 angstrom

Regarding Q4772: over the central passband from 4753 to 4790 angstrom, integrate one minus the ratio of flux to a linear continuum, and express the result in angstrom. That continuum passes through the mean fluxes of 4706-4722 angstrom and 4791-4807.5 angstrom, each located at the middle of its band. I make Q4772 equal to 1.3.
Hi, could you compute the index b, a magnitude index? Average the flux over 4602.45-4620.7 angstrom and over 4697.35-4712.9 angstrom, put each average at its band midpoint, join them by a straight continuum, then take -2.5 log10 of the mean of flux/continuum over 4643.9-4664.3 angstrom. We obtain 0.018 mag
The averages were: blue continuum 8.99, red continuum 8.48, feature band 8.62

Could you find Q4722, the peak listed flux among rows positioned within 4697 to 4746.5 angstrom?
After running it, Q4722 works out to 9.33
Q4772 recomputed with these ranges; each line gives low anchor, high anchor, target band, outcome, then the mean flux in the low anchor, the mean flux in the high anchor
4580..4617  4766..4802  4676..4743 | 1.88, 8.8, 9.12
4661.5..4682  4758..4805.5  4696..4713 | 0.33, 8.5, 9.1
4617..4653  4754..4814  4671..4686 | 0.76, 8.87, 9.23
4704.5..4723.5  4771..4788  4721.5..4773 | -1.74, 8.55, 8.97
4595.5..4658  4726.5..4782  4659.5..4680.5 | 0.95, 8.88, 9.07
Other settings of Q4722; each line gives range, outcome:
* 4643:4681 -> 9.107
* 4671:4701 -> 9.182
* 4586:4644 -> 9.732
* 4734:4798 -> 9.717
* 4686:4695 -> 9.065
